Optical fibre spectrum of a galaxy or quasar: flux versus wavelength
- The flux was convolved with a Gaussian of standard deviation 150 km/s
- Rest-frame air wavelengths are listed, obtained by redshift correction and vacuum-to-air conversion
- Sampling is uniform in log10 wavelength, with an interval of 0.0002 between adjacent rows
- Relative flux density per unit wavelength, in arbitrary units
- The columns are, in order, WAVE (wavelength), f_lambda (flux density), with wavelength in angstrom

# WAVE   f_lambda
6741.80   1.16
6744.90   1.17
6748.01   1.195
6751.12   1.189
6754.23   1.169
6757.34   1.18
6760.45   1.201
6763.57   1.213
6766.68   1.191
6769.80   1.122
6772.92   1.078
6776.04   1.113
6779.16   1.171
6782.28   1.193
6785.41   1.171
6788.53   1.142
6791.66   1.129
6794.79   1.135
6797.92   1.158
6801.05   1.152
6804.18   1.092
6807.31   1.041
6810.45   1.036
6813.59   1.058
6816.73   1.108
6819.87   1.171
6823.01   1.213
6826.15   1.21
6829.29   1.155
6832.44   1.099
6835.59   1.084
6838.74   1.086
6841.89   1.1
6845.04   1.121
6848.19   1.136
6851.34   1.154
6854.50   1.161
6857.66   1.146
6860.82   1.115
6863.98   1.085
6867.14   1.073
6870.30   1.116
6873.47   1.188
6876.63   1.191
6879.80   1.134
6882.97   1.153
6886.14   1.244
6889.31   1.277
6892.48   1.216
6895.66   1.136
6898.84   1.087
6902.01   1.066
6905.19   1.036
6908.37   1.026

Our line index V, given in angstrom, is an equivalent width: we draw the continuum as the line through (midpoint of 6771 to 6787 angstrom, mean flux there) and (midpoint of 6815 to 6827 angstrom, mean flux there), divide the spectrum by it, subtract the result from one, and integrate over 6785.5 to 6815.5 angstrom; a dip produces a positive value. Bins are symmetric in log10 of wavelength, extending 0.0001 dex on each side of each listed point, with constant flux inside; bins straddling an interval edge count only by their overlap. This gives 1.3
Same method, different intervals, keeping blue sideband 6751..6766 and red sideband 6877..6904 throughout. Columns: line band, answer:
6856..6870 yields 0.75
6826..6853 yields 1.17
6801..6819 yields 1.55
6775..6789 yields 0.30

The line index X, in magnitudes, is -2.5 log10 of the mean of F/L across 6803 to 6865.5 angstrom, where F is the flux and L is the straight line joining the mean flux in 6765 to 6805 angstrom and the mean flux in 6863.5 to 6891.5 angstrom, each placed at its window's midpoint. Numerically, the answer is 0.036 mag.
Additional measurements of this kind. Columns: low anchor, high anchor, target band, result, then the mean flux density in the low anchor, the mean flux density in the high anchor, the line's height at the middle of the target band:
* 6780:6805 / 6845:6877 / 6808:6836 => 0.017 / 1.15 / 1.13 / 1.14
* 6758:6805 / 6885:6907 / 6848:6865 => 0.015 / 1.15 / 1.15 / 1.15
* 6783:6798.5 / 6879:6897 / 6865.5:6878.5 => 0.044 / 1.15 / 1.2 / 1.19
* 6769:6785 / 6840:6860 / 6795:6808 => 0.018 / 1.14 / 1.13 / 1.14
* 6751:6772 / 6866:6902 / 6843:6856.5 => 0.023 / 1.18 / 1.16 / 1.17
